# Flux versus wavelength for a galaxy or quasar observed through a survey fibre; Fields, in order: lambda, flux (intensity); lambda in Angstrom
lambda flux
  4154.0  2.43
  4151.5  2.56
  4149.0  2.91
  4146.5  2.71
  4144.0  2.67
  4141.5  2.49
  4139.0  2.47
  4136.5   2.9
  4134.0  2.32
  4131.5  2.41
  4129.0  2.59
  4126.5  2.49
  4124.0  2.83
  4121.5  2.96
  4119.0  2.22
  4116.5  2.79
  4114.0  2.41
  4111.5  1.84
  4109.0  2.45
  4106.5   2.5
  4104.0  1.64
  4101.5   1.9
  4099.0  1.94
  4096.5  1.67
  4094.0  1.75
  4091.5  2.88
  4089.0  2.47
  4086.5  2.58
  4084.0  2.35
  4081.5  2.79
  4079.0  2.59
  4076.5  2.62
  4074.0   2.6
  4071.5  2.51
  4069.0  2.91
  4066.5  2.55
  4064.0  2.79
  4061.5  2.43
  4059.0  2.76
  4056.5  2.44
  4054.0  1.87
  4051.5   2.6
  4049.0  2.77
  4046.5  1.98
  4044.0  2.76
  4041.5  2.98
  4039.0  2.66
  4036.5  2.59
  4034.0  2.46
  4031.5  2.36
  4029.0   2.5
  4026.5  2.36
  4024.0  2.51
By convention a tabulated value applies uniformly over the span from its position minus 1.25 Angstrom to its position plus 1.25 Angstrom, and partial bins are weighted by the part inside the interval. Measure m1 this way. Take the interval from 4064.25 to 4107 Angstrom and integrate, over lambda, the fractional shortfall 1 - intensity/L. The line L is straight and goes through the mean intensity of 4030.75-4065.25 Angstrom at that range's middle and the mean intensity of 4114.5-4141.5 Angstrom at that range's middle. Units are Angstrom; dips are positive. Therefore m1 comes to 3.1 Angstrom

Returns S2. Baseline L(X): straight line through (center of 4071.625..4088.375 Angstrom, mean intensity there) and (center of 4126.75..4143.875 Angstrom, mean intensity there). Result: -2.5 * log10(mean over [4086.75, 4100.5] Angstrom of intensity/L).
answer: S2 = 0.18 mag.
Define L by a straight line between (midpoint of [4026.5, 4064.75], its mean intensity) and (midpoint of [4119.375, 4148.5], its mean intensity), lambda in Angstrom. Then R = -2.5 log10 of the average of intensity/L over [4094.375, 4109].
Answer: 0.30 mag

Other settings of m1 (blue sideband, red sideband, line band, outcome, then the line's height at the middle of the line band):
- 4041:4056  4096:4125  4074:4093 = -2.0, 2.36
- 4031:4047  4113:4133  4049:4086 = 0.2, 2.58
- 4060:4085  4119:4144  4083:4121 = 5.3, 2.6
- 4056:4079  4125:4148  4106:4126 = 0.7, 2.59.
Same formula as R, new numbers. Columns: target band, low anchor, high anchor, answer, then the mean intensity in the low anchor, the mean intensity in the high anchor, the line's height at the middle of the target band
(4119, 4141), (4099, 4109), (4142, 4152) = -0.06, 2.06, 2.71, 2.45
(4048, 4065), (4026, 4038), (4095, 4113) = -0.10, 2.46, 1.99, 2.3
